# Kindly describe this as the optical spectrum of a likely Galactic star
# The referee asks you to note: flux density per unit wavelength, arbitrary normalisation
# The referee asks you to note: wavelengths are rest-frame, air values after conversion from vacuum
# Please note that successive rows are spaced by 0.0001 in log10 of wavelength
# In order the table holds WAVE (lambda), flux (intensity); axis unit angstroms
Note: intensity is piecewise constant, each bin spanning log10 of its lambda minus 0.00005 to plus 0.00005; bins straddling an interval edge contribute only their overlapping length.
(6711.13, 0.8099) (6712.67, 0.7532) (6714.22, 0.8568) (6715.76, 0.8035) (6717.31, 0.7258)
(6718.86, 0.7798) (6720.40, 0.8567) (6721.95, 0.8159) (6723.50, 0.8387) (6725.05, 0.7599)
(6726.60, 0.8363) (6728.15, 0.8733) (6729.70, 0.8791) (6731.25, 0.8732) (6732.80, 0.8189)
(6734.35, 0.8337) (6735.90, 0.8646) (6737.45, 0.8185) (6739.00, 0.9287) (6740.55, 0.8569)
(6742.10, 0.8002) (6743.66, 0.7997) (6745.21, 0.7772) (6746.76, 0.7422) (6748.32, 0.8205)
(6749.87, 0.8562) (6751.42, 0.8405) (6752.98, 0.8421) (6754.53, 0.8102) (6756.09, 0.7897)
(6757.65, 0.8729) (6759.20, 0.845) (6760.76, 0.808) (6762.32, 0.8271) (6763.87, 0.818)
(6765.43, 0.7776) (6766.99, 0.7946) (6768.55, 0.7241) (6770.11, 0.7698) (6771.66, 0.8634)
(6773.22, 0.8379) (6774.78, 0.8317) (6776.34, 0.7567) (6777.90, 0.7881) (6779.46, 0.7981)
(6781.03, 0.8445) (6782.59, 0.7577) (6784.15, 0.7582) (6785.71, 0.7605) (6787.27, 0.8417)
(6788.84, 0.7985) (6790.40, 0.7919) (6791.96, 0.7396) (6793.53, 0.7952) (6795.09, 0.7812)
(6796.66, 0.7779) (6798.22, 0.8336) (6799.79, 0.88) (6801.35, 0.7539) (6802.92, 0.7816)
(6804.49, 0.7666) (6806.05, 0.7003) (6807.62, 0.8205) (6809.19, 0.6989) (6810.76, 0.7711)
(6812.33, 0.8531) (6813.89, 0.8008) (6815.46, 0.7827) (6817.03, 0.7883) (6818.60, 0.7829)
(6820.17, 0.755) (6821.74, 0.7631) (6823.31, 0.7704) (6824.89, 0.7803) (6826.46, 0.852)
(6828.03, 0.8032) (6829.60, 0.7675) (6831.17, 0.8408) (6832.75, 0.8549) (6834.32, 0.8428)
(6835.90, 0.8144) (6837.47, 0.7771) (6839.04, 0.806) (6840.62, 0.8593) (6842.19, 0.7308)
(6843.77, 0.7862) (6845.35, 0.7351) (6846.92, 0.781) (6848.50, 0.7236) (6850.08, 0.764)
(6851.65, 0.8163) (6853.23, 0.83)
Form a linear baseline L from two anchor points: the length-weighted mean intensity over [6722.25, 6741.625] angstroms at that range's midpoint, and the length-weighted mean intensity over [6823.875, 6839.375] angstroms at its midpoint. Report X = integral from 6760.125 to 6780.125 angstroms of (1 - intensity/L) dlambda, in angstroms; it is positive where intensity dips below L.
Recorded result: 0.8 angstroms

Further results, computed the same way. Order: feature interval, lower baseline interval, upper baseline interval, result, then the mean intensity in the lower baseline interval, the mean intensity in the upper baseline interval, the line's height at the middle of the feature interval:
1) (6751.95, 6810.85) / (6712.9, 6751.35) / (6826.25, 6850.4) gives 1.16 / 0.825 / 0.795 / 0.811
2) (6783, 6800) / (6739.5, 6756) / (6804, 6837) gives 0.17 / 0.815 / 0.791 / 0.801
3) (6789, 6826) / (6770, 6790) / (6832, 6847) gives 0.86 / 0.802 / 0.8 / 0.801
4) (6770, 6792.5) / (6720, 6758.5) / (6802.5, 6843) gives 0.39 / 0.832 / 0.791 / 0.811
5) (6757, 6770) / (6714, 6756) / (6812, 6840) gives 0.19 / 0.825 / 0.802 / 0.818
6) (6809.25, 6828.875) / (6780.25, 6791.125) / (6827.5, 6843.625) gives 0.38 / 0.794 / 0.809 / 0.804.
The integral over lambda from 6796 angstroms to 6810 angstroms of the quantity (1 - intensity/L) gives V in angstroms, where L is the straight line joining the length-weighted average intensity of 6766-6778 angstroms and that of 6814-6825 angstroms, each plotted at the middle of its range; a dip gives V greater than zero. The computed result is 0.1 angstroms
